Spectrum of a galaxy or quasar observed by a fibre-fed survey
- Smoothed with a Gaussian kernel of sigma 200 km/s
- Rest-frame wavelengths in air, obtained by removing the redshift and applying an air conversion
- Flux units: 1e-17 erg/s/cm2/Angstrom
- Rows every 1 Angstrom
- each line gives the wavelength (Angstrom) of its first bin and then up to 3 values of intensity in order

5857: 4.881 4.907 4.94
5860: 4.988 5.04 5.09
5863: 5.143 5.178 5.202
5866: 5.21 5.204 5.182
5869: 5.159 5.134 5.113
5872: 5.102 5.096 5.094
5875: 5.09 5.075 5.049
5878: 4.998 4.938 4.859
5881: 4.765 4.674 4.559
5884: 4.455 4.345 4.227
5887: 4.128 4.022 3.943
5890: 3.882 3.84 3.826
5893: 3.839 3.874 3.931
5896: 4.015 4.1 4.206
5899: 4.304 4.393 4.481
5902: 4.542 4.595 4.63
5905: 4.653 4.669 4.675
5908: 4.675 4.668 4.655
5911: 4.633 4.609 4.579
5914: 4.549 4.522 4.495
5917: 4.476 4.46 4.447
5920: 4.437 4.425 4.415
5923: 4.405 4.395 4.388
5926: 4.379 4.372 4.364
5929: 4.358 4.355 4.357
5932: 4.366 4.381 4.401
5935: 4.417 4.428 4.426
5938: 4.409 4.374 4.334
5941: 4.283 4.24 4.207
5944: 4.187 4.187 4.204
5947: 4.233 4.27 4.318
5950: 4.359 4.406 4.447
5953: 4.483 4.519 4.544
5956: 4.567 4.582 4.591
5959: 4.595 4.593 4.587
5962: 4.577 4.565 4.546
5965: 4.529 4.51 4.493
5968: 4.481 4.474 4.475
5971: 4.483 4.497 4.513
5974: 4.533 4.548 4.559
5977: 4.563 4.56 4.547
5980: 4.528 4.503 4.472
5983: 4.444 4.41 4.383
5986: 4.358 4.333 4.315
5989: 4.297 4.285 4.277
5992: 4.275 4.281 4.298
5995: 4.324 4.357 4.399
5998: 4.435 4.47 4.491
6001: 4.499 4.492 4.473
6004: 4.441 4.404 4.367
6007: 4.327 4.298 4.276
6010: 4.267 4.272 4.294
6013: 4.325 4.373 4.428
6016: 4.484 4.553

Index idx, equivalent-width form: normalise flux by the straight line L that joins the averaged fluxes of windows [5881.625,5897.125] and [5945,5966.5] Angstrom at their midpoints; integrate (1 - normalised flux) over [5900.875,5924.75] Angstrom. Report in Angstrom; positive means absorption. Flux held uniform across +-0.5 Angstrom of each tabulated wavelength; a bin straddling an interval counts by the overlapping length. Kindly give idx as -1.78 Angstrom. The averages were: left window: 4.1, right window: 4.47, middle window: 4.54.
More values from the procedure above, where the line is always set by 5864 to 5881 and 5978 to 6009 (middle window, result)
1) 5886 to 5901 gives 2.8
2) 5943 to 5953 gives 0.8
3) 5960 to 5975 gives 0.1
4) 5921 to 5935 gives 1.1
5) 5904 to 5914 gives 0.5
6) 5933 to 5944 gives 0.8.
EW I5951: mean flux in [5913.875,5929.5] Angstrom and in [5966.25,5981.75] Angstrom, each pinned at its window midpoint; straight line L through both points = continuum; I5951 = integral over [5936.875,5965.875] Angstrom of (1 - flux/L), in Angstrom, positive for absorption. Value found 0.4 Angstrom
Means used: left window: 4.43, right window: 4.52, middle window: 4.42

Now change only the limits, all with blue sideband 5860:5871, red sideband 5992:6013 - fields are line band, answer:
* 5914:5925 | 0.9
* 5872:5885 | 0.5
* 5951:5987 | 0.4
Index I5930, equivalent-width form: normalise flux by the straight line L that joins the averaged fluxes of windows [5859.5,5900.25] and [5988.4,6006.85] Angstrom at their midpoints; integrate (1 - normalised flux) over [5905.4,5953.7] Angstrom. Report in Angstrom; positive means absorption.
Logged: 1.2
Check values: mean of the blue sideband 4.64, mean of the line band 4.42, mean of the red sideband 4.38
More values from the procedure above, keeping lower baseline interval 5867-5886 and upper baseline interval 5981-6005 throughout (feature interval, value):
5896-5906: 0.8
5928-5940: 0.7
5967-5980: -0.1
